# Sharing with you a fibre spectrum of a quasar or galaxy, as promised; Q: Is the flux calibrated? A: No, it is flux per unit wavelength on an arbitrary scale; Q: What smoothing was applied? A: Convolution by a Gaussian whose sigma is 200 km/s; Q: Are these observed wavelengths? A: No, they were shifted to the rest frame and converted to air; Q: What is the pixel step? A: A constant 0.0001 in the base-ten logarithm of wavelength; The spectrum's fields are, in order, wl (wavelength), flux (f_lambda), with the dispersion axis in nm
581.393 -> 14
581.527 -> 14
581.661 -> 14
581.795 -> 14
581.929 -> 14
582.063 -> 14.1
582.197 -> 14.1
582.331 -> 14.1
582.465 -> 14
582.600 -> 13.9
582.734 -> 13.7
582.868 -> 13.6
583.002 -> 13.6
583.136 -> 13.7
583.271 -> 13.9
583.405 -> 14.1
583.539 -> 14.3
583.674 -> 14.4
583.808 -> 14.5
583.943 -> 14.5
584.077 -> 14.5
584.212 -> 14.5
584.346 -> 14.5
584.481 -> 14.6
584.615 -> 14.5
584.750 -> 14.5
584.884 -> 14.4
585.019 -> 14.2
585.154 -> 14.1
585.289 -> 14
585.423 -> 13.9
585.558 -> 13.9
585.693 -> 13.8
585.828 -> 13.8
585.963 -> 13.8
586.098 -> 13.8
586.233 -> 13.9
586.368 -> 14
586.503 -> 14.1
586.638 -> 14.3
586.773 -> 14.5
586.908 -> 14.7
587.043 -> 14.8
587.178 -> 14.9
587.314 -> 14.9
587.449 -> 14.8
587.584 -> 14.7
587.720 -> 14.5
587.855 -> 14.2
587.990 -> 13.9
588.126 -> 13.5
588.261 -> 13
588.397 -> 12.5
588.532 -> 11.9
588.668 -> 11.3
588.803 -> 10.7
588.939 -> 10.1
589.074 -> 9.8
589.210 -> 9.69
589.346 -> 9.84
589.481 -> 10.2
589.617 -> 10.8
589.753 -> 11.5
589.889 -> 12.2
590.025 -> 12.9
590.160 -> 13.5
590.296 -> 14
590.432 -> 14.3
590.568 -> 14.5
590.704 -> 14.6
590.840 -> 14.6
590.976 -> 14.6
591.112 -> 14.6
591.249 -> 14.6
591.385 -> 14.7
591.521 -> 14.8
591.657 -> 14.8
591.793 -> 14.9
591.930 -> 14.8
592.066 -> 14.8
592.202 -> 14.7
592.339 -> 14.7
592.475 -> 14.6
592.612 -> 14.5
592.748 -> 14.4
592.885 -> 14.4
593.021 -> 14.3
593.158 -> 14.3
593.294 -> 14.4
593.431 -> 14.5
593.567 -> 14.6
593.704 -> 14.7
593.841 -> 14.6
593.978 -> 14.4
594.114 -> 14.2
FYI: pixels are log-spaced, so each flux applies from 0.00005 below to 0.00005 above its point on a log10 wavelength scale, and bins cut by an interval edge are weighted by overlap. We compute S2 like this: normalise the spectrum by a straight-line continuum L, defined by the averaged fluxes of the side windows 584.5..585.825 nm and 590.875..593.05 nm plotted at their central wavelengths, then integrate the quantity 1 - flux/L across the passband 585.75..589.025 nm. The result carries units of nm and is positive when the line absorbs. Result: 0.16 nm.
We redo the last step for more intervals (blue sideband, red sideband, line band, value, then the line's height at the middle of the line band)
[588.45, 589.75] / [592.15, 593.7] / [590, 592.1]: -0.32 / 12.6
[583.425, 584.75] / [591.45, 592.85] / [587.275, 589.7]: 0.40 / 14.6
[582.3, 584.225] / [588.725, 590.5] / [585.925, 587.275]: -0.17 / 12.7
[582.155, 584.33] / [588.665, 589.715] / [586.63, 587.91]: -0.35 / 11.5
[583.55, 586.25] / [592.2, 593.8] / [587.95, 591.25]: 0.44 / 14.4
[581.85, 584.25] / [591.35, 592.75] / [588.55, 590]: 0.38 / 14.5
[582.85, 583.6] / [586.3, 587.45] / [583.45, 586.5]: 0.00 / 14.2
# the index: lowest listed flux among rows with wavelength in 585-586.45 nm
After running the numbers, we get 13.8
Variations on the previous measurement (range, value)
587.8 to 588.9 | 10.7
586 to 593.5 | 9.69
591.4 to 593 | 14.4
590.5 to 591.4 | 14.5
